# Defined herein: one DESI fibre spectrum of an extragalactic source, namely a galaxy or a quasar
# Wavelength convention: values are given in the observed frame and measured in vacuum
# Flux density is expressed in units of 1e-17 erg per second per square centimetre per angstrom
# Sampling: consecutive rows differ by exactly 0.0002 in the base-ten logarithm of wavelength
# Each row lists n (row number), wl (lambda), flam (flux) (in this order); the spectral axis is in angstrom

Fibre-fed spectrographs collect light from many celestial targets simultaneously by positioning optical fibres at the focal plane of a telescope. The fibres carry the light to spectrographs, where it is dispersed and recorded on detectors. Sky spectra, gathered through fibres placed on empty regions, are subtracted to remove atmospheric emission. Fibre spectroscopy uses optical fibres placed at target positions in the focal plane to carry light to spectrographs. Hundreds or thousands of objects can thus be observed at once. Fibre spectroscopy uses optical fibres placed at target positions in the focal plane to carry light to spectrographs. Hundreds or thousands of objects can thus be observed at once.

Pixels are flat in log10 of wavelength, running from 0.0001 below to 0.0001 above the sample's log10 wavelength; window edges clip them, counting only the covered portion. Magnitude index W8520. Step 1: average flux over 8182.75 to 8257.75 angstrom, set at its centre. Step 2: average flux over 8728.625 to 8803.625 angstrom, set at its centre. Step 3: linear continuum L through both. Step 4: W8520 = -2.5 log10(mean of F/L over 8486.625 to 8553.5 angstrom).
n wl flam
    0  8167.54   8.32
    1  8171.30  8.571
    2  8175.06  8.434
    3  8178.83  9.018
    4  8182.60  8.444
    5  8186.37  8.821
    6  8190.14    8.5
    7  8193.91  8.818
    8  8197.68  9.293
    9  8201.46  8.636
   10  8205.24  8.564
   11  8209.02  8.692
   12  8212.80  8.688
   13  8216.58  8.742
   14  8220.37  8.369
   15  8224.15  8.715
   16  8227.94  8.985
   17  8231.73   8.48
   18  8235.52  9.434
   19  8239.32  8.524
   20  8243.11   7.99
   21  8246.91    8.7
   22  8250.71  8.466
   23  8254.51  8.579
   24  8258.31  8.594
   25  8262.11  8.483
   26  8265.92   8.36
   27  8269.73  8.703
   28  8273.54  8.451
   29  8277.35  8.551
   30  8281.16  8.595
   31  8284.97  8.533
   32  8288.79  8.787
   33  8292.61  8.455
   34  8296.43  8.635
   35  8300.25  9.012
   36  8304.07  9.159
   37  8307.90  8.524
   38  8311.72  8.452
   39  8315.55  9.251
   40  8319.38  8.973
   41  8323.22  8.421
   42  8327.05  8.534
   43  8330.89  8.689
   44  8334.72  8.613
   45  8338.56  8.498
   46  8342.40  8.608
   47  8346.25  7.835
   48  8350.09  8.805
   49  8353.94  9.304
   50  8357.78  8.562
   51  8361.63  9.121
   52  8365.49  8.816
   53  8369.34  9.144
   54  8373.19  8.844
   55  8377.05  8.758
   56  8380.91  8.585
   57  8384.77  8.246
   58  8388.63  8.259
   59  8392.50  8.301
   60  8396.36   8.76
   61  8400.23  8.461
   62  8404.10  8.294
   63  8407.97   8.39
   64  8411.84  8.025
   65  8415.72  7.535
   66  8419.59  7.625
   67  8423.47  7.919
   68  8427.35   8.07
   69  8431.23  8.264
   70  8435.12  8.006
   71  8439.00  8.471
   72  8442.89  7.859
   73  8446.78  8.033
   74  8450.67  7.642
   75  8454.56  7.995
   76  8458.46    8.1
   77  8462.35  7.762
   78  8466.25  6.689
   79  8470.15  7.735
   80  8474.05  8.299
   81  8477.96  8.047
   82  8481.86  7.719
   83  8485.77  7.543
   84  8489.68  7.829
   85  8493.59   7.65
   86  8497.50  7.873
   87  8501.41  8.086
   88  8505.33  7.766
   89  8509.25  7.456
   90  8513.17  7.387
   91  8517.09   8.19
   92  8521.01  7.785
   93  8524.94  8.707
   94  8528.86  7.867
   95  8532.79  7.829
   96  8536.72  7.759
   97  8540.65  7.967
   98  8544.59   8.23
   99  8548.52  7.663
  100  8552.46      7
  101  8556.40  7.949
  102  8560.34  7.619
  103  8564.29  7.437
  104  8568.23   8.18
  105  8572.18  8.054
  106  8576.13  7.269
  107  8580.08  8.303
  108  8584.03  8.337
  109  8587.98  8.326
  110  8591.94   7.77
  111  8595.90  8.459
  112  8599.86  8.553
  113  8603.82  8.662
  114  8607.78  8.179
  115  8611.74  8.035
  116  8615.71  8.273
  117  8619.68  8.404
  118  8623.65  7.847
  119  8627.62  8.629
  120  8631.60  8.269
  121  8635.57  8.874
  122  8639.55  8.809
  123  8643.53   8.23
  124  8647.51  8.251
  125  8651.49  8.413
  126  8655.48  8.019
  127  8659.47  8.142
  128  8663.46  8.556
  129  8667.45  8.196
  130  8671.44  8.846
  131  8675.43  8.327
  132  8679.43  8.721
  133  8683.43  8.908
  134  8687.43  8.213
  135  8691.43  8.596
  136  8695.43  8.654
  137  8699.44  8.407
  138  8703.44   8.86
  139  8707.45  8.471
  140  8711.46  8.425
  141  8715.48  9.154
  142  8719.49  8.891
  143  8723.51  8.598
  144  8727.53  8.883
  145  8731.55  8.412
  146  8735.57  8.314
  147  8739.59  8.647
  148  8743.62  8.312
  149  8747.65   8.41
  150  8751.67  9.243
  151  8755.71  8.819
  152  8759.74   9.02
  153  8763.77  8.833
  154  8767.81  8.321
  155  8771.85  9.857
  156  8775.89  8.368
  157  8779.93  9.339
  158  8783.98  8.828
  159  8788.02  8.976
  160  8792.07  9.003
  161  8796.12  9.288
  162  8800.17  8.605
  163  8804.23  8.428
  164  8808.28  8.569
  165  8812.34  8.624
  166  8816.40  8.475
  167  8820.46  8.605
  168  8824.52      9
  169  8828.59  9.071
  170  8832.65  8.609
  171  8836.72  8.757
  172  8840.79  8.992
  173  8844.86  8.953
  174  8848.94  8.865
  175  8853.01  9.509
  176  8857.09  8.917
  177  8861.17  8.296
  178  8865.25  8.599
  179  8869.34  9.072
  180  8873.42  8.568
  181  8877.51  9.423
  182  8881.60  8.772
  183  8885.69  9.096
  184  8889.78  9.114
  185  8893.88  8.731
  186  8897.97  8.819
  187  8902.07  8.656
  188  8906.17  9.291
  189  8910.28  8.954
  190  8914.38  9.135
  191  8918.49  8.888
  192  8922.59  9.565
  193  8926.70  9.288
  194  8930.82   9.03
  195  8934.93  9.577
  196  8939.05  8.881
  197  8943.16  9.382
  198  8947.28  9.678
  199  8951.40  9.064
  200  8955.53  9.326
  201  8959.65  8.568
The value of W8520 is 0.120 mag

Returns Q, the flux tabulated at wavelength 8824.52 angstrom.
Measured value 9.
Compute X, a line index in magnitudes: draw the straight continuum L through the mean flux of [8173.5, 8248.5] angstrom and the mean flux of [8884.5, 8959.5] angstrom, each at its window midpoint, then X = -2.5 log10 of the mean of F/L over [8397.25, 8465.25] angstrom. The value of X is 0.10 mag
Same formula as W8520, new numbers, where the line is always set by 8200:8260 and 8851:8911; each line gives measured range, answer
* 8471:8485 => 0.10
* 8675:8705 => 0.03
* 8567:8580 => 0.12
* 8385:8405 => 0.04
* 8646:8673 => 0.06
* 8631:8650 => 0.04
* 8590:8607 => 0.06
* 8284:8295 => 0.01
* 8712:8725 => 0.00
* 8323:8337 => 0.01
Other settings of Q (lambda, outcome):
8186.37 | 8.821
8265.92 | 8.36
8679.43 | 8.721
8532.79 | 7.829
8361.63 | 9.121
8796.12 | 9.288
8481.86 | 7.719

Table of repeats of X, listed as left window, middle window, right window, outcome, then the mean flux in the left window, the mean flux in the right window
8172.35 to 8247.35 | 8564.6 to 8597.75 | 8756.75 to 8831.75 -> 0.09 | 8.69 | 8.84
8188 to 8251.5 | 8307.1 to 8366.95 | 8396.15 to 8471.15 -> -0.05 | 8.69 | 7.97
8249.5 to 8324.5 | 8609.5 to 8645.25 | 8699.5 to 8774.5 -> 0.04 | 8.65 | 8.74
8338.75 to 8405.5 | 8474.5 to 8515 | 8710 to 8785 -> 0.12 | 8.63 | 8.77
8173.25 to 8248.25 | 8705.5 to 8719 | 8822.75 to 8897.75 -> 0.02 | 8.69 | 8.91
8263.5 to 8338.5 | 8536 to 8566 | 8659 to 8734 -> 0.12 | 8.66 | 8.6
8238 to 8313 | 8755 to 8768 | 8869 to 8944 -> 0.02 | 8.58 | 9.06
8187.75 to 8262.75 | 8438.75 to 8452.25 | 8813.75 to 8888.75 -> 0.10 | 8.67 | 8.87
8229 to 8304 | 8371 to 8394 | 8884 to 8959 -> 0.02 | 8.61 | 9.13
